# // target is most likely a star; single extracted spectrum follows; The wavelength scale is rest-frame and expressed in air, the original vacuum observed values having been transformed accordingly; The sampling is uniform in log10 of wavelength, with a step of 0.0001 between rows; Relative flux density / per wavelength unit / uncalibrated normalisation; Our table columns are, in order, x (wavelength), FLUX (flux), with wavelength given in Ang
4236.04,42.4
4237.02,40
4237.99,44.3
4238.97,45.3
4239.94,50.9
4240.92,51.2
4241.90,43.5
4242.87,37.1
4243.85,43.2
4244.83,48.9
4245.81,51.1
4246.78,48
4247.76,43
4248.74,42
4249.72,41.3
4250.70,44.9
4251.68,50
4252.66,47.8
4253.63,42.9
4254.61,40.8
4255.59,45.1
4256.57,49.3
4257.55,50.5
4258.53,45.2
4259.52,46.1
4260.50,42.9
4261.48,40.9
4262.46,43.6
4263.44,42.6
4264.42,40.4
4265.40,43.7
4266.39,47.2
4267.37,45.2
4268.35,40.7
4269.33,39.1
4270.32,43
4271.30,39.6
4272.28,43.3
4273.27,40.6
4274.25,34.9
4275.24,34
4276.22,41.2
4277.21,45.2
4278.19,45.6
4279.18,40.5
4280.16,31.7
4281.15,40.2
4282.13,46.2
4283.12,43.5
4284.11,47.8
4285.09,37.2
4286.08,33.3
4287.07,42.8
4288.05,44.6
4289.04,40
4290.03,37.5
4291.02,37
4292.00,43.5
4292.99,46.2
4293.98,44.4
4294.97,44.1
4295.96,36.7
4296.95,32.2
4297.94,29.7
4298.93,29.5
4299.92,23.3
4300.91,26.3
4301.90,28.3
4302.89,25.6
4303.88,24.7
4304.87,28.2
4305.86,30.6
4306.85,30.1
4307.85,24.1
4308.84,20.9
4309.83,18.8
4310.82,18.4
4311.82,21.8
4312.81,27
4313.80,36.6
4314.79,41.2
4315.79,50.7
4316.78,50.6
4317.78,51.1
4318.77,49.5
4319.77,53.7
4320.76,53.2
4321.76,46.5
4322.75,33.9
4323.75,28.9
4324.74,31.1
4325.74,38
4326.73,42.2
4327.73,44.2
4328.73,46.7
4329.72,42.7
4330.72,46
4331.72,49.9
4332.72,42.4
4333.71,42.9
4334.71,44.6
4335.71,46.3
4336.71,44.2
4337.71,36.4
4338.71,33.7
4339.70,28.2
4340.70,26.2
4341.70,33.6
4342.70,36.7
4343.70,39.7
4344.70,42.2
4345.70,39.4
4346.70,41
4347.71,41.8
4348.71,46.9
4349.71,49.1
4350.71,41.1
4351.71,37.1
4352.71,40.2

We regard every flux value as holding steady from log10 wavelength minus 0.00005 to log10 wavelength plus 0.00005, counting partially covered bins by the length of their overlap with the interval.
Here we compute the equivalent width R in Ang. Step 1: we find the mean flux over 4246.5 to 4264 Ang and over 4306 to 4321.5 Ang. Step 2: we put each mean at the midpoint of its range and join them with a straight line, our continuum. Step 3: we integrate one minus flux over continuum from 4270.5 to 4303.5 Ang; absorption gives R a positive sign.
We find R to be 1.9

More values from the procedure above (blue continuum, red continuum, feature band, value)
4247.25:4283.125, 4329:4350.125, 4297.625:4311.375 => 5.33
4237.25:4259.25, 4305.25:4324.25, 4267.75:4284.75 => 0.26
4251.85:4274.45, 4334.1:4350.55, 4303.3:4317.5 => 3.62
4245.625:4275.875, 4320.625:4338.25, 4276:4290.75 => 0.64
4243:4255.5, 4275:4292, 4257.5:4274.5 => 0.12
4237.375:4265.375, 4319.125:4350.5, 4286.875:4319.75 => 6.14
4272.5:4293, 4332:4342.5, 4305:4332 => 0.69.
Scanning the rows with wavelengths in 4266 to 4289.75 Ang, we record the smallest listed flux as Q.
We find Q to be 31.7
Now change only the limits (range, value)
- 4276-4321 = 18.4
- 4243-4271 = 39.1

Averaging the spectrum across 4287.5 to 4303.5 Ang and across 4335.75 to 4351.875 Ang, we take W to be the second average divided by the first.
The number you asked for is 1.09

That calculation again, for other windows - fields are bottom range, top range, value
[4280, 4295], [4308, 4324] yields 0.91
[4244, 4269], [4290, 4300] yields 0.83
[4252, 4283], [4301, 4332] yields 0.85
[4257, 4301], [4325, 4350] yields 1.01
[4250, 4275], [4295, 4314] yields 0.63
